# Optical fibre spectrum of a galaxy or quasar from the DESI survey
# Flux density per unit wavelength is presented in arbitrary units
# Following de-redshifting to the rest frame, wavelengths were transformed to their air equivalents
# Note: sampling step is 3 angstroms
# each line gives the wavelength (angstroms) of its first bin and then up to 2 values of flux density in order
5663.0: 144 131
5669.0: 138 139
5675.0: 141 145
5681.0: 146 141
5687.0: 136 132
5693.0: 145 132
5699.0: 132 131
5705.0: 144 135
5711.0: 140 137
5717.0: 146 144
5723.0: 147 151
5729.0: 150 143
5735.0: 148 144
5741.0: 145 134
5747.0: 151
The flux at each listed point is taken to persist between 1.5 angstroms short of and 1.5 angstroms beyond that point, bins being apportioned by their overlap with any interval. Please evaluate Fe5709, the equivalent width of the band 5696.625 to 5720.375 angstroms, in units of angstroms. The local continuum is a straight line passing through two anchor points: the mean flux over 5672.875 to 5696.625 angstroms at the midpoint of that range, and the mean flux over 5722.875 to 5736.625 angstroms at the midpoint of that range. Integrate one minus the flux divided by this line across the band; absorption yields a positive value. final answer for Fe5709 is 1.0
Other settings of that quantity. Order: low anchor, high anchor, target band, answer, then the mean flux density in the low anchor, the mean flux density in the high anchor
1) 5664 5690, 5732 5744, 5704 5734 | -0.3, 139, 144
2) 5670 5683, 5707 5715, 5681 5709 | 0.6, 142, 138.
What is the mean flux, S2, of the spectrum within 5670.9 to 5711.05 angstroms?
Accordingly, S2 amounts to 138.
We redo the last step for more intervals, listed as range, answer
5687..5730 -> 140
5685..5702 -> 135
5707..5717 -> 139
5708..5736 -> 145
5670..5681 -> 142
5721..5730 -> 149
